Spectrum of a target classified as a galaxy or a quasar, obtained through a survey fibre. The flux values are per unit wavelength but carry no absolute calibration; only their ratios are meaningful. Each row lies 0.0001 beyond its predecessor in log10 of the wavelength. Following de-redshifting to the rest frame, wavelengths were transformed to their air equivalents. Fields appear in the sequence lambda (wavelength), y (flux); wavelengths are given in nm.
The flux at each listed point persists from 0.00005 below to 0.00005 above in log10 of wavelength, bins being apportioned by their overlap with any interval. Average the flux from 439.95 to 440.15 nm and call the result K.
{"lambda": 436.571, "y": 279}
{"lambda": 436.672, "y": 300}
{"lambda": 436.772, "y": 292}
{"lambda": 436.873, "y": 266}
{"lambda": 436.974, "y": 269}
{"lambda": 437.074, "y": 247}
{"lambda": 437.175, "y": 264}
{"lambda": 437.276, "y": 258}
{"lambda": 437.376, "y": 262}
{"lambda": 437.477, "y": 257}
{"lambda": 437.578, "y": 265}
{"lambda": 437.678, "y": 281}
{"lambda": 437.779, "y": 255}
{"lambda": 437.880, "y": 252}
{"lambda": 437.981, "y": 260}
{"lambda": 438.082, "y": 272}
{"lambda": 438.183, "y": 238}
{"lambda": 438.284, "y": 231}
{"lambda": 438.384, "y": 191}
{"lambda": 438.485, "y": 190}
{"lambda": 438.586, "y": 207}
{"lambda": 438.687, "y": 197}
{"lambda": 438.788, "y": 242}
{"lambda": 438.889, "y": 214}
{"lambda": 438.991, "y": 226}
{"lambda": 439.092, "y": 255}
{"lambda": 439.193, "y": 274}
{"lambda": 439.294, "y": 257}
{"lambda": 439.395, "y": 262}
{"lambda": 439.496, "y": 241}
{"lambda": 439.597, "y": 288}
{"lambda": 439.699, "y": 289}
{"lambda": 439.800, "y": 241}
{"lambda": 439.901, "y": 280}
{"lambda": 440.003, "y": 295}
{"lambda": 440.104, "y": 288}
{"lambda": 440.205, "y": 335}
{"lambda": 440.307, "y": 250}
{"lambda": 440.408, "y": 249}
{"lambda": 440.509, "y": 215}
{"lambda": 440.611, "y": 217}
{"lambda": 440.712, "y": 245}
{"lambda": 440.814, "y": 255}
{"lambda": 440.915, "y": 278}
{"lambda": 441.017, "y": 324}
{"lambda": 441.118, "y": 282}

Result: 291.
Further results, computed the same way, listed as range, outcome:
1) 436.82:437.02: 267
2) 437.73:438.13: 259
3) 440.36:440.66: 227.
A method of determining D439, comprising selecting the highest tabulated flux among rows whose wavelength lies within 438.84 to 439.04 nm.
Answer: 226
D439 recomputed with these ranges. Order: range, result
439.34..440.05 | 295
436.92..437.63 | 269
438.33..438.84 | 242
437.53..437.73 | 281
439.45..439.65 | 288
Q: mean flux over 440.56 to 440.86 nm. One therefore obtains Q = 238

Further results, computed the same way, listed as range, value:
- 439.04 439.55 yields 258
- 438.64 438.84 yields 220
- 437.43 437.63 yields 262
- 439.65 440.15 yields 279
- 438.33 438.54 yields 192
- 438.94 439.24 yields 251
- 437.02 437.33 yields 257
